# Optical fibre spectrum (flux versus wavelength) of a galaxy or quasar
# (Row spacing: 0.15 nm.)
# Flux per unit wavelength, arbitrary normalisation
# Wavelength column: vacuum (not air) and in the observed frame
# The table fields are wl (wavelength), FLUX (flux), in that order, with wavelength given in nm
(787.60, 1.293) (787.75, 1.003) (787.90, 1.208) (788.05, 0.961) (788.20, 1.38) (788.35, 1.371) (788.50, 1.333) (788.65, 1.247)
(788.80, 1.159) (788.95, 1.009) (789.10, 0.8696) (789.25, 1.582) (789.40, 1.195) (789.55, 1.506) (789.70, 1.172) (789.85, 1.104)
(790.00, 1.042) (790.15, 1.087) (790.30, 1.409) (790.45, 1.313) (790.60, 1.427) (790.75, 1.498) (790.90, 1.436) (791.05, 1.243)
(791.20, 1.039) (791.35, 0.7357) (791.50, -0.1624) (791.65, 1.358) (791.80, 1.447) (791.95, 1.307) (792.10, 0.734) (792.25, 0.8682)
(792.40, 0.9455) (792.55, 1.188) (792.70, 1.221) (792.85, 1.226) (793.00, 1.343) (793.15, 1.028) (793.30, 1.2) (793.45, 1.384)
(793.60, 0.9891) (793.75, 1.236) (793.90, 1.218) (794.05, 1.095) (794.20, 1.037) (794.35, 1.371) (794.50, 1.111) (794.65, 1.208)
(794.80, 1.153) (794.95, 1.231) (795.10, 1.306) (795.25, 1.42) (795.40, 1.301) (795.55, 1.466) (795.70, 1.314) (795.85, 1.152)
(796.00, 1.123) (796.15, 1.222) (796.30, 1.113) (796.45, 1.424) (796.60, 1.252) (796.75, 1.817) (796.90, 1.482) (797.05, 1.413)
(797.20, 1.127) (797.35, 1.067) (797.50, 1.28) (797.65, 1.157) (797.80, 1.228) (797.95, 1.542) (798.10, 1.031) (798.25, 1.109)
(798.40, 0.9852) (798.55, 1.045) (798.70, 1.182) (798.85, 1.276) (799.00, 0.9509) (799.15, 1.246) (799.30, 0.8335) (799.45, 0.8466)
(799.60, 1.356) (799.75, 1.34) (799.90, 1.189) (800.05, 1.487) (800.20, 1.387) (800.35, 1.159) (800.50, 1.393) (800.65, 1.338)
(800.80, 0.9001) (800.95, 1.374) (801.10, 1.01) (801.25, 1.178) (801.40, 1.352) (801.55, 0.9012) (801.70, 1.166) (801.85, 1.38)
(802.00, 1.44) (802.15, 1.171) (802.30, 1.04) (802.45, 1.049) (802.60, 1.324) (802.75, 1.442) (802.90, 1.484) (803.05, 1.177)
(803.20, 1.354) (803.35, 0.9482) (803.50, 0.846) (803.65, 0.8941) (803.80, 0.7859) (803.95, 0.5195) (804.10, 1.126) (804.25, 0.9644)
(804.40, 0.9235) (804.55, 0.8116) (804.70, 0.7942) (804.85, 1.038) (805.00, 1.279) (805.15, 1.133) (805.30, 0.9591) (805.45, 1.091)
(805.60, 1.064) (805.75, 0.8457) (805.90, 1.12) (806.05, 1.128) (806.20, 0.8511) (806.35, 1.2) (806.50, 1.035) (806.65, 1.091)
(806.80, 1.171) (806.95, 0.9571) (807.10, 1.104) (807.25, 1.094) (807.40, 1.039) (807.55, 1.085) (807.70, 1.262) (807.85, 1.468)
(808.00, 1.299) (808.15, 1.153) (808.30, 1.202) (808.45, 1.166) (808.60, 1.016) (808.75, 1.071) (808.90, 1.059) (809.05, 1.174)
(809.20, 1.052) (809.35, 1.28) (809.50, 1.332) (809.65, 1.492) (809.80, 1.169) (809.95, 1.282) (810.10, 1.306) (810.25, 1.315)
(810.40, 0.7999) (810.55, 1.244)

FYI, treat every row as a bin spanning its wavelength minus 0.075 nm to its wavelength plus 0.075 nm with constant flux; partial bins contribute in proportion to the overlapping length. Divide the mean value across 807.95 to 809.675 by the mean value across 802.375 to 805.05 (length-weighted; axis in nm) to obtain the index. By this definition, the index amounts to 1.14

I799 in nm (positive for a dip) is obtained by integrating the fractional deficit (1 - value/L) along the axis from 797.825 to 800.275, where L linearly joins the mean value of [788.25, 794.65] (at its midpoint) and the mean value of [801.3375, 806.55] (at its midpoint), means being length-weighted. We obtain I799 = -0.15 nm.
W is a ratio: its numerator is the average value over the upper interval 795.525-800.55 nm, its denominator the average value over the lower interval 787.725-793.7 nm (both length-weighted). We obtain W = 1.06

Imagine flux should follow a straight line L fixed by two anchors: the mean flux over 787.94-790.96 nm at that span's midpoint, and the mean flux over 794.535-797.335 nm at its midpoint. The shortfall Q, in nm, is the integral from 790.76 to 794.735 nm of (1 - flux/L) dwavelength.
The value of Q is 0.51 nm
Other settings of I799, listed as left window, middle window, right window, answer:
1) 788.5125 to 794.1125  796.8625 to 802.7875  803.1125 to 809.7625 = -0.484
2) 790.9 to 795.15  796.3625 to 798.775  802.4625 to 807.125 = -0.376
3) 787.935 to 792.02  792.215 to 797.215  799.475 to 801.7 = -0.135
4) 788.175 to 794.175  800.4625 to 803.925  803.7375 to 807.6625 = -0.364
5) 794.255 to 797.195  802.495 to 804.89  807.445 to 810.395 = 0.422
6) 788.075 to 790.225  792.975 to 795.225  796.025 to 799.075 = 0.053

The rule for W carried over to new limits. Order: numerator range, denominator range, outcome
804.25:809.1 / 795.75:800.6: 0.88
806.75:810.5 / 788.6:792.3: 1.02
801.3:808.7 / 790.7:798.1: 0.91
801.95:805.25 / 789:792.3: 0.93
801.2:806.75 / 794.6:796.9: 0.83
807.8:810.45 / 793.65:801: 0.98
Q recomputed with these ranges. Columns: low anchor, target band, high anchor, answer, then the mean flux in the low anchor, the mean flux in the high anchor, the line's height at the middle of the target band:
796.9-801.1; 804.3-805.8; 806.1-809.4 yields 0.20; 1.2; 1.13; 1.15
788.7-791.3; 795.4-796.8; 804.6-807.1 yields -0.18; 1.24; 1.05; 1.16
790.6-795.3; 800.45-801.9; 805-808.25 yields -0.09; 1.15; 1.11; 1.12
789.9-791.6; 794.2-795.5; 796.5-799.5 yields -0.11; 1.1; 1.2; 1.16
